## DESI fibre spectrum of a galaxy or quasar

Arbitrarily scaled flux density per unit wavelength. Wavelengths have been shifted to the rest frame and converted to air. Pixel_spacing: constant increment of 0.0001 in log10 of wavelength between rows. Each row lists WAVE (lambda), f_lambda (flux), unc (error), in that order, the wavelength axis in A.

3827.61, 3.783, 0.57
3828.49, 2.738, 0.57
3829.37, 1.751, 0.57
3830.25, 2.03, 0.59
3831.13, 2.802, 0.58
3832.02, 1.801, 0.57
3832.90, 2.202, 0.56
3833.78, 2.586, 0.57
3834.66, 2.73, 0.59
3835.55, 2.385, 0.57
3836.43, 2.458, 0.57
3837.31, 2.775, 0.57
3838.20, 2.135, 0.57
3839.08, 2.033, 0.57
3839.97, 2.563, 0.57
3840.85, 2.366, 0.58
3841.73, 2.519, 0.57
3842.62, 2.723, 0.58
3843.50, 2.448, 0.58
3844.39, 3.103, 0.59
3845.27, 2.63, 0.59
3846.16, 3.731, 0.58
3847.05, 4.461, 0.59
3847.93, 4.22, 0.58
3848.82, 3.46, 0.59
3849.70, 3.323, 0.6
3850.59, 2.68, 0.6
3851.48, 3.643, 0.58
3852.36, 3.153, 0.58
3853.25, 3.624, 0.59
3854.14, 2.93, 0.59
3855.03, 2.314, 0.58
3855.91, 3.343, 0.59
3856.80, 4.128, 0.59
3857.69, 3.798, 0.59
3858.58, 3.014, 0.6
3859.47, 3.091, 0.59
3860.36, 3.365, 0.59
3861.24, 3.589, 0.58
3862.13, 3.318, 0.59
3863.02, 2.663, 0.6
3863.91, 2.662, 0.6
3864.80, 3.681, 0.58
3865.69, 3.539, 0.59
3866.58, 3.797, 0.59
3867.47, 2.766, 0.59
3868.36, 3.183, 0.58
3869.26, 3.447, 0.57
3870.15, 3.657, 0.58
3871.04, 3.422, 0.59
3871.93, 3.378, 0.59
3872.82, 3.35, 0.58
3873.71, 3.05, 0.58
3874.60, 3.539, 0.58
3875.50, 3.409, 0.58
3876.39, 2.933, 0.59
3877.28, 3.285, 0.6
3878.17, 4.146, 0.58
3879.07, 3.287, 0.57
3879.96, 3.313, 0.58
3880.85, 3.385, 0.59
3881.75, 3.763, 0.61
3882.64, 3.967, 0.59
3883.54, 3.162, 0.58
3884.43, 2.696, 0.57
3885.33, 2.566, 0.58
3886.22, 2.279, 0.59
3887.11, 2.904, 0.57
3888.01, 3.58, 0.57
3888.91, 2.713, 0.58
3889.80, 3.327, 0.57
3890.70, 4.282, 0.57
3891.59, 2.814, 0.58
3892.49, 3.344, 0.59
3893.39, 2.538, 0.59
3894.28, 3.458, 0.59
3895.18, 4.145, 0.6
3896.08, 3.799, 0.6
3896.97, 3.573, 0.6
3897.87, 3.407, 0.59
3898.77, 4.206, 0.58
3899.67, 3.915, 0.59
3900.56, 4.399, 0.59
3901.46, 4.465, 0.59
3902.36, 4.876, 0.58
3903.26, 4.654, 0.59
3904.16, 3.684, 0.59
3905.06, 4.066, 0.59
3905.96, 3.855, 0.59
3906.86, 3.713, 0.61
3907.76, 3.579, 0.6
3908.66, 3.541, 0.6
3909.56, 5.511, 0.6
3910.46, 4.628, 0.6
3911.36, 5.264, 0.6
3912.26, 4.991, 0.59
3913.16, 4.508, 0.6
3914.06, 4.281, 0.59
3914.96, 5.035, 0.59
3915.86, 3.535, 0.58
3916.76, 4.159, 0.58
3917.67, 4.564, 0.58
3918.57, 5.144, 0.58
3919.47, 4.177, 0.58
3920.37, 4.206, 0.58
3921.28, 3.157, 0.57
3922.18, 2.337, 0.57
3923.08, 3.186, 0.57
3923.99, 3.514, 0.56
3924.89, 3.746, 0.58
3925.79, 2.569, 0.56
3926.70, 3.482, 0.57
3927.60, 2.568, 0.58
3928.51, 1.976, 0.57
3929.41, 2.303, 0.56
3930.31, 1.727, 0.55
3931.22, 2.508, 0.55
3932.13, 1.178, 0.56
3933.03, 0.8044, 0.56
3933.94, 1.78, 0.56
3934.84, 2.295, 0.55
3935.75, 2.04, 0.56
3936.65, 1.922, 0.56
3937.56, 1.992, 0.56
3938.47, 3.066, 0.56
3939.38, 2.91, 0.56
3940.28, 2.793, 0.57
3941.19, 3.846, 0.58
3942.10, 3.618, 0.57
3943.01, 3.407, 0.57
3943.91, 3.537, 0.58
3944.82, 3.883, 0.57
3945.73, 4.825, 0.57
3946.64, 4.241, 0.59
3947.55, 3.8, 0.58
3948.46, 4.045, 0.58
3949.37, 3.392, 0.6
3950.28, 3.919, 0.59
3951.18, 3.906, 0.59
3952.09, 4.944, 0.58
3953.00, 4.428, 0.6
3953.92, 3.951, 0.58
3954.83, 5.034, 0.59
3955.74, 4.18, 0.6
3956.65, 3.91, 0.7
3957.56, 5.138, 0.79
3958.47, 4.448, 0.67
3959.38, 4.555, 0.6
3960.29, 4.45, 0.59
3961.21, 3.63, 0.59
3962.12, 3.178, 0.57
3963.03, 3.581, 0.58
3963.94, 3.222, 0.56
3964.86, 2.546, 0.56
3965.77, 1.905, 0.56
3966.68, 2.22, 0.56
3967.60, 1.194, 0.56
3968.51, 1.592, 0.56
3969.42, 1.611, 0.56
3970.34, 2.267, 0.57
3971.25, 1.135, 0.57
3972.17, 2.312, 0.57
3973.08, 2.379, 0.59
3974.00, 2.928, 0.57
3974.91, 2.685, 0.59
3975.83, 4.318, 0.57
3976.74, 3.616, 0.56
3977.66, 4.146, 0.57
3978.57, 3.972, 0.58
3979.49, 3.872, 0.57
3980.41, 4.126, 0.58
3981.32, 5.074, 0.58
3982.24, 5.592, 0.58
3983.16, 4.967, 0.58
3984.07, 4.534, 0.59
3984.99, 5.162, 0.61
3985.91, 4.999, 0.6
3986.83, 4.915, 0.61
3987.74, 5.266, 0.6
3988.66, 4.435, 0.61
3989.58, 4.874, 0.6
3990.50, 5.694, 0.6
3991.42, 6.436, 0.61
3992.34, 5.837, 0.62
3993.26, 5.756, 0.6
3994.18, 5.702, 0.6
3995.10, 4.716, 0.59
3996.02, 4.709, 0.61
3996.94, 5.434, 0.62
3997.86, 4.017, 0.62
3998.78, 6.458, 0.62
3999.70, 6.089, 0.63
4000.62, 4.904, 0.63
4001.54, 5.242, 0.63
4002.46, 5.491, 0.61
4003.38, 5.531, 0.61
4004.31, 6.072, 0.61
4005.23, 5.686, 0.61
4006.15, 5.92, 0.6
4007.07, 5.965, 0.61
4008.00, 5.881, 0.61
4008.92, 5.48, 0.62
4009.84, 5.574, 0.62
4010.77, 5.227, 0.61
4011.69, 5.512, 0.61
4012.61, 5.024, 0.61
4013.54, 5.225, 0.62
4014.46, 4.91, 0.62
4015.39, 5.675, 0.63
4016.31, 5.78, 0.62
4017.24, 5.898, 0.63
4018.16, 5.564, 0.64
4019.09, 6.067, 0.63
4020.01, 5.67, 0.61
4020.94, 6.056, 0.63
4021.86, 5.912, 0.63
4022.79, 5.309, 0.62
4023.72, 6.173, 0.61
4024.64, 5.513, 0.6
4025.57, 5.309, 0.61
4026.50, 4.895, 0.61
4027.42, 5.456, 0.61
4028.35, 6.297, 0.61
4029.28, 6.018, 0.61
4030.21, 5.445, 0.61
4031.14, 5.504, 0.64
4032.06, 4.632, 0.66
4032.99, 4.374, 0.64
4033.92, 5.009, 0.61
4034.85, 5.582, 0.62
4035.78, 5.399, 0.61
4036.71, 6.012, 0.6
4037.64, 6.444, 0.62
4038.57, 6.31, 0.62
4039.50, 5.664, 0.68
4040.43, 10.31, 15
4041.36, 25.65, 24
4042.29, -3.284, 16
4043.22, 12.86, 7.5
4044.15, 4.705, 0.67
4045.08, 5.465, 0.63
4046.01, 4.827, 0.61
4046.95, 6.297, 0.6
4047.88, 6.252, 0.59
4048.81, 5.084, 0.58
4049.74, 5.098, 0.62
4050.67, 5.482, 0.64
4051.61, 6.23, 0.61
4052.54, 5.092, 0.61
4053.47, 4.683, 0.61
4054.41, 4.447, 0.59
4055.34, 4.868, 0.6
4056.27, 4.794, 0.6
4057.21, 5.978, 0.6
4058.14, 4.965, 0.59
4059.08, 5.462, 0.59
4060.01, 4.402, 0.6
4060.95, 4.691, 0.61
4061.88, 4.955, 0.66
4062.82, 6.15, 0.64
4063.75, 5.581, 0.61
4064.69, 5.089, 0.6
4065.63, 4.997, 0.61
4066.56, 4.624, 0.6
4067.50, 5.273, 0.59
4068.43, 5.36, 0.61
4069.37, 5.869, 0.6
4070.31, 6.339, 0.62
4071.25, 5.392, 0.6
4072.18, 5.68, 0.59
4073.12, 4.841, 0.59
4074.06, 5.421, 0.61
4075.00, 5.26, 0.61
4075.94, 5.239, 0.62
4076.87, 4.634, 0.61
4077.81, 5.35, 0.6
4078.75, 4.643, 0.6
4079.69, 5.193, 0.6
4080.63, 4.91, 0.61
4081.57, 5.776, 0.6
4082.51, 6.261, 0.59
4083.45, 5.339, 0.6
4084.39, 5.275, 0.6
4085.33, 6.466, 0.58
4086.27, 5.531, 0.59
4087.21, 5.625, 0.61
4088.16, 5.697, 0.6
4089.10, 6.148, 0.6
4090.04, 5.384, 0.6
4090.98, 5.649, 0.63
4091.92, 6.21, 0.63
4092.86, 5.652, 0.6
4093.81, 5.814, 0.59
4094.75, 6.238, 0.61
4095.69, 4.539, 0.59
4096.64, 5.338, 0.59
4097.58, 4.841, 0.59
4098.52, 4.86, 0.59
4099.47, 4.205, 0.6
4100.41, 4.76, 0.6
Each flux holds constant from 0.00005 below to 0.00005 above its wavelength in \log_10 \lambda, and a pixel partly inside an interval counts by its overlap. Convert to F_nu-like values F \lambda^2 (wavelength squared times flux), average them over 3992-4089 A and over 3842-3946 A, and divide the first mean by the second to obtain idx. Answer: 1.8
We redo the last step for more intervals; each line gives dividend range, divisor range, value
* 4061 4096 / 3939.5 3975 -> 1.71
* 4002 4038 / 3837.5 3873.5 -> 1.91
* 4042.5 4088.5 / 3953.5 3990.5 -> 1.53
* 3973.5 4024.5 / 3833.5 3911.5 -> 1.64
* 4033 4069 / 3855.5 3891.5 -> 1.96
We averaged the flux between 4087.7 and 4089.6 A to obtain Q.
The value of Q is 5.92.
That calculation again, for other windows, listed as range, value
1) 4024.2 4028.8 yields 5.49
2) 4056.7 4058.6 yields 5.46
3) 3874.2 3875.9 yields 3.46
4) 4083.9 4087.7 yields 5.71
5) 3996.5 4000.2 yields 5.5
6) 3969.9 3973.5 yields 2.02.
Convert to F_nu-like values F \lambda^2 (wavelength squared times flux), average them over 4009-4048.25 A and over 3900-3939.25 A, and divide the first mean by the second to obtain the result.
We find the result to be 1.9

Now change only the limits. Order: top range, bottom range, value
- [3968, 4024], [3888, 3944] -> 1.47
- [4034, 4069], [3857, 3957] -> 1.84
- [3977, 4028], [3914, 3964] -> 1.59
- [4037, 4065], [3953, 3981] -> 1.95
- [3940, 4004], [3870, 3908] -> 1.22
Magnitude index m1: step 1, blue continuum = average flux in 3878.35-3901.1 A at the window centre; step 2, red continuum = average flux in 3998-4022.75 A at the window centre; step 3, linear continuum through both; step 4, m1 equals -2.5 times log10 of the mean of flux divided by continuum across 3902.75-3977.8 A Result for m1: 0.24 mag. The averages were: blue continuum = 3.41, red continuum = 5.62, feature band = 3.4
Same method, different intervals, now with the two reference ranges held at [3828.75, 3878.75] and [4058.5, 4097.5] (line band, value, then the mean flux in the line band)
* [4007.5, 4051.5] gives -0.22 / 6.03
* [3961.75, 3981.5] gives 0.44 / 2.87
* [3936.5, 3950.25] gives 0.16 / 3.47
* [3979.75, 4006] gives -0.17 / 5.27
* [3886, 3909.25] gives -0.05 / 3.68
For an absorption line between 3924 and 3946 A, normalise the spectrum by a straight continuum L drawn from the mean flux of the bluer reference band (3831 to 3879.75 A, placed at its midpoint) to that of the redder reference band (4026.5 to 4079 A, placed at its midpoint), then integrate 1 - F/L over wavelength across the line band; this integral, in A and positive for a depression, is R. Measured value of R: 7.83 A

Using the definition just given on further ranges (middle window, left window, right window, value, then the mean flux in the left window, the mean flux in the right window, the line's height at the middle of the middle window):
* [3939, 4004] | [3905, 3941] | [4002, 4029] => 6.08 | 3.31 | 5.63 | 4.52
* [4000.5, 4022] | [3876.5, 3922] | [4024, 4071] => -1.00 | 3.82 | 5.85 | 5.35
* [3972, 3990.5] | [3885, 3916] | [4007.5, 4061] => 2.95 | 3.88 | 5.86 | 5.07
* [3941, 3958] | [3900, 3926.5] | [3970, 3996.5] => 0.55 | 4.11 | 4.37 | 4.24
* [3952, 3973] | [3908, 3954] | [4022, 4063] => 4.50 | 3.47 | 5.92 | 4.16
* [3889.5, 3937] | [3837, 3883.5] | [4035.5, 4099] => 3.97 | 3.23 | 5.76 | 3.88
